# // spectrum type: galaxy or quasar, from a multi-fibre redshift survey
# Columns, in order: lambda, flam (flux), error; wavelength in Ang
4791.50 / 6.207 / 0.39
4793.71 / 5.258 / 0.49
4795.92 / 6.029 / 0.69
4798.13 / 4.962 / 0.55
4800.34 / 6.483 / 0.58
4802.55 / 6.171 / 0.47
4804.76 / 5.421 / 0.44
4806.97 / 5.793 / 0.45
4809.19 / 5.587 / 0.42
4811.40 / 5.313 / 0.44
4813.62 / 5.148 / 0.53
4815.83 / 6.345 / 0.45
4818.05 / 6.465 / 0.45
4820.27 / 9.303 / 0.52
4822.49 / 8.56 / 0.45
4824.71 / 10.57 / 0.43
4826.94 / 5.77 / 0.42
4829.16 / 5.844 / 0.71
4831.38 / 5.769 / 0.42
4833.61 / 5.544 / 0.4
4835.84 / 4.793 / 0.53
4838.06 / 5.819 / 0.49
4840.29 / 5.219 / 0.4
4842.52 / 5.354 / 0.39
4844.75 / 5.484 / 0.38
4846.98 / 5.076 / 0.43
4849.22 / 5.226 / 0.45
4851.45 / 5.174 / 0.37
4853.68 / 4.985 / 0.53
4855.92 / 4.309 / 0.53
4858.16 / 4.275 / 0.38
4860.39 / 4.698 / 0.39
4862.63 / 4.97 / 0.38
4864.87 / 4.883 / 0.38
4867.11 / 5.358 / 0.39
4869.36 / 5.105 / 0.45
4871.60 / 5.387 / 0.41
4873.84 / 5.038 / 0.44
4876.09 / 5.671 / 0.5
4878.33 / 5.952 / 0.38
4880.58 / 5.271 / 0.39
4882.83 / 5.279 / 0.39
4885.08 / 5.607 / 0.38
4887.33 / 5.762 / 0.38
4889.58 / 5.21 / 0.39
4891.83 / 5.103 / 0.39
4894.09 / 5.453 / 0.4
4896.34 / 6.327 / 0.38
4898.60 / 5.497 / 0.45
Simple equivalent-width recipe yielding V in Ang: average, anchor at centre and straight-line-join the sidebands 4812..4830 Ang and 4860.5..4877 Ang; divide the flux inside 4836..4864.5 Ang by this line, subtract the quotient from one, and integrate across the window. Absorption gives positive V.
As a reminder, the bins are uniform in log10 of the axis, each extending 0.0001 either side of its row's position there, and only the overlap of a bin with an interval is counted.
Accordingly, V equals 4.4 Ang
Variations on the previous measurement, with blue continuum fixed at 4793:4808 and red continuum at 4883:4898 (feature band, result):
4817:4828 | -4.7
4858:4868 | 1.3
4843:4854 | 0.8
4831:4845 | 0.6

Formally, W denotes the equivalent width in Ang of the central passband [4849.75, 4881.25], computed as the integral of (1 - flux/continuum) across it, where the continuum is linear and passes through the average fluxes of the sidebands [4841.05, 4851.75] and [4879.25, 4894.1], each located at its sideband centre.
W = 1.5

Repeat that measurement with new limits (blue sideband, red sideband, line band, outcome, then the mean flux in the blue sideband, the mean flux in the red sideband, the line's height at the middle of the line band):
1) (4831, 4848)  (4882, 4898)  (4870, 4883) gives 0.1 Ang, 5.37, 5.54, 5.49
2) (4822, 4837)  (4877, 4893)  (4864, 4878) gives 1.1 Ang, 6.61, 5.46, 5.75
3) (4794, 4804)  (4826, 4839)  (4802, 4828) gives -4.6 Ang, 5.84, 5.59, 5.72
